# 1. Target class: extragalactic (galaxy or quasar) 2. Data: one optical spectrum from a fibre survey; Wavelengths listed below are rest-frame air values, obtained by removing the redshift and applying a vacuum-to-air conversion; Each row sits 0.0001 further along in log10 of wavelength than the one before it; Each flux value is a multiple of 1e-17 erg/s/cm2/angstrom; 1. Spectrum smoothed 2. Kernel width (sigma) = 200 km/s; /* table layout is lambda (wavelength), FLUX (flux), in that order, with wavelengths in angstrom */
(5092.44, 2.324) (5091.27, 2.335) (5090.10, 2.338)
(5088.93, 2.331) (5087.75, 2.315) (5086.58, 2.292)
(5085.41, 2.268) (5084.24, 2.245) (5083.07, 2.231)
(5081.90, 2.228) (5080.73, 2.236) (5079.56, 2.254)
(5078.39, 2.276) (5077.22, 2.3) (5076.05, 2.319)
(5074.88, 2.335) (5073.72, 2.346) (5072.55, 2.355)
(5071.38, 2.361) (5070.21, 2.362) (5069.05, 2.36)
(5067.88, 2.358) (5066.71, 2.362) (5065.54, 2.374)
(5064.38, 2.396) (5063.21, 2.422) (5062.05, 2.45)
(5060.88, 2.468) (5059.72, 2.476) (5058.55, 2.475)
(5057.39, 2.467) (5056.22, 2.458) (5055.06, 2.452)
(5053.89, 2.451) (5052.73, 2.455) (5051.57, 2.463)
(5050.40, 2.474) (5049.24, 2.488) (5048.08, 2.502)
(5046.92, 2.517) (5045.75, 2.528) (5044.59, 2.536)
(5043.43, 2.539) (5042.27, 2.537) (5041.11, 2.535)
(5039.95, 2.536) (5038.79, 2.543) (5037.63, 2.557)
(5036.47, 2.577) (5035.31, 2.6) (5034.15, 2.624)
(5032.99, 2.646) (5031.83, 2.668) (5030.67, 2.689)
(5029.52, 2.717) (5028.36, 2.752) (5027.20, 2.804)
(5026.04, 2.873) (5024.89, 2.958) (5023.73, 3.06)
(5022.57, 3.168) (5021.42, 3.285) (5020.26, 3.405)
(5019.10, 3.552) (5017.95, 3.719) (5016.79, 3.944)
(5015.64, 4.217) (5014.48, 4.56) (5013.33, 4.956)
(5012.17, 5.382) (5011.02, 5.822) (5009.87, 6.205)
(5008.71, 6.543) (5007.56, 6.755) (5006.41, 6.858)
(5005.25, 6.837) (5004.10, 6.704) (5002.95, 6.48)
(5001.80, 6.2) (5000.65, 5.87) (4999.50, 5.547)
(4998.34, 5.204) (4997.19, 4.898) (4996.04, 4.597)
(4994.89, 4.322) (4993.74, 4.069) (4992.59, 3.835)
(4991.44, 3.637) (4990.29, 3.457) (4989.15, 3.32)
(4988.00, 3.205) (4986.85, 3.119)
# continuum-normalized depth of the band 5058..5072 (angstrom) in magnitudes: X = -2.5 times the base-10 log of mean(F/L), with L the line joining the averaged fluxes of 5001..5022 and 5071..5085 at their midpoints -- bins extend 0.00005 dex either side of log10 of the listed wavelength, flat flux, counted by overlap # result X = 0.193 mag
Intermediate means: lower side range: 5.31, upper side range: 2.29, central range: 2.4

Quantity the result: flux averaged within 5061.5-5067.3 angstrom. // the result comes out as 2.4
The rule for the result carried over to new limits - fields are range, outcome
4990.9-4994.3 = 3.85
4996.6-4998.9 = 5.05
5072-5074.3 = 2.35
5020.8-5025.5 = 3.12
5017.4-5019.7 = 3.63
